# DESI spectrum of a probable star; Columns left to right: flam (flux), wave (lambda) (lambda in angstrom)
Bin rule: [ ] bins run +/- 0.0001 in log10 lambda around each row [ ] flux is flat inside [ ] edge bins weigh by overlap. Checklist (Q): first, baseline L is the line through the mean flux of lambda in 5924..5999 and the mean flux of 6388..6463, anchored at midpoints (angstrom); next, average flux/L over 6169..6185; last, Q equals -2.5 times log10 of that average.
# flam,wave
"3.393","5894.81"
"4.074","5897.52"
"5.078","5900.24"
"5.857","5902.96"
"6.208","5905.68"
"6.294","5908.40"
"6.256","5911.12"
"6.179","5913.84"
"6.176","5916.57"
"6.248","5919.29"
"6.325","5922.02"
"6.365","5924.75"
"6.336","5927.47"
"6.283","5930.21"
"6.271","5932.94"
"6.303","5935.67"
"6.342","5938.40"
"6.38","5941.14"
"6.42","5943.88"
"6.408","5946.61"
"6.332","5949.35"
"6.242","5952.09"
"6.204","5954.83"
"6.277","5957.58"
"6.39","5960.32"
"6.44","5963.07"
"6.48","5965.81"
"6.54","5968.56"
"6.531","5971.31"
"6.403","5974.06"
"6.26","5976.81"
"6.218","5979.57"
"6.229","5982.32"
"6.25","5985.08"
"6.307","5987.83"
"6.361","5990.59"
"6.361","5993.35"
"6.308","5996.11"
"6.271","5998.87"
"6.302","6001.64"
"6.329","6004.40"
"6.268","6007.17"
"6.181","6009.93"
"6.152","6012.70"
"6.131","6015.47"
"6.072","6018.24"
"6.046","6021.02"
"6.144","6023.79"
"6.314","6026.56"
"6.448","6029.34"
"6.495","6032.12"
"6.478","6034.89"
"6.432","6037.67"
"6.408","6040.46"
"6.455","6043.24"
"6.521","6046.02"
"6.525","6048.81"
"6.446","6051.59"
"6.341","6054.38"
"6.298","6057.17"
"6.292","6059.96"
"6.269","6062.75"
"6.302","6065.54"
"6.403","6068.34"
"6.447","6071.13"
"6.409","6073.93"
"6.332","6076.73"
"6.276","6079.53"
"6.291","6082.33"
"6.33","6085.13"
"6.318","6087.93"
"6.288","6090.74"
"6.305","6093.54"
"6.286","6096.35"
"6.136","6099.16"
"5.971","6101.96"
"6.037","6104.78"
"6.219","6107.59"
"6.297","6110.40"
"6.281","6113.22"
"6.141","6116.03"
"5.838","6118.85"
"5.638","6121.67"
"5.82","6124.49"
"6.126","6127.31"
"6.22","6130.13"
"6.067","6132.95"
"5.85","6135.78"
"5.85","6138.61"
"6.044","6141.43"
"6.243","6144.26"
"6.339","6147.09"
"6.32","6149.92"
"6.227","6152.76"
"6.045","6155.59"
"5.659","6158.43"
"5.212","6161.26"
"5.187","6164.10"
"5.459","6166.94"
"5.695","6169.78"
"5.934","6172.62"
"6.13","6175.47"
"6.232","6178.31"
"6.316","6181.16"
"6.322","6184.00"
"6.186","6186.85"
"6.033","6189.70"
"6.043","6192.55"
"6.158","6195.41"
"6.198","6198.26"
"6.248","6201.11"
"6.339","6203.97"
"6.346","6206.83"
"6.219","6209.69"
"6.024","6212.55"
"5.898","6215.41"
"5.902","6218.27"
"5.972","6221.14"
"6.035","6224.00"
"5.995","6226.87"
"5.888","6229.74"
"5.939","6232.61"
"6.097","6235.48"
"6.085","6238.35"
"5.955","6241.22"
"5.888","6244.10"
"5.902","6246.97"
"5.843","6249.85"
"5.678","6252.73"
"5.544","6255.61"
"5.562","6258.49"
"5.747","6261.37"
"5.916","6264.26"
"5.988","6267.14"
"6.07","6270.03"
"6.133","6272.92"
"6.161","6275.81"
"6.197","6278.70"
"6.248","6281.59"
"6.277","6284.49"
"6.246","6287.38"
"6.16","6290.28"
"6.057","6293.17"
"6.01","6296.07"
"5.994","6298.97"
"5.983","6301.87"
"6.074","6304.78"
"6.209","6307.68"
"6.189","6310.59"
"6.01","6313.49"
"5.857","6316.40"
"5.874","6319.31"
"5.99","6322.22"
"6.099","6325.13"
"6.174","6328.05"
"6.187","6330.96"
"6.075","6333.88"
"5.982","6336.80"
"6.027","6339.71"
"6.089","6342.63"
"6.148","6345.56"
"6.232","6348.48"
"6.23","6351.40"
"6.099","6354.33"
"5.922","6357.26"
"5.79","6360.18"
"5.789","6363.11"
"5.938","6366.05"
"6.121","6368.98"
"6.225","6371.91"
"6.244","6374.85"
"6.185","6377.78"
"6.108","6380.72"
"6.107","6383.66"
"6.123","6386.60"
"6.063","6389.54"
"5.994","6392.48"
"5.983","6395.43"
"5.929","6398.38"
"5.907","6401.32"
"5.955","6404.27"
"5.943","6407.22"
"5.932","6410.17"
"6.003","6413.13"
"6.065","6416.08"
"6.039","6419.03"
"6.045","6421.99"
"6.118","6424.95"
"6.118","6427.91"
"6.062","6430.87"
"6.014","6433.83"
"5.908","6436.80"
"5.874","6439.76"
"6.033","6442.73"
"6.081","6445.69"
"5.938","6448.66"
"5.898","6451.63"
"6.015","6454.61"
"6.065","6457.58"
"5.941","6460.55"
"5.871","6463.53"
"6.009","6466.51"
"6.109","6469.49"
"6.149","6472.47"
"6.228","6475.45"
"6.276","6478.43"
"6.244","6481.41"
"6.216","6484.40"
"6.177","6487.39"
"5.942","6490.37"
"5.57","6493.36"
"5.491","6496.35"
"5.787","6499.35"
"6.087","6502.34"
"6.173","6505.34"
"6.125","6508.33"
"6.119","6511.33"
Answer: 0.01 mag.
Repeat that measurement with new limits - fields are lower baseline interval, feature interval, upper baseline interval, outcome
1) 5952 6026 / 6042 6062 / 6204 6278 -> -0.035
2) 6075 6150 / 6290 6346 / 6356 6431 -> 0.000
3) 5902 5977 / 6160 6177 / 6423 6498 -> 0.106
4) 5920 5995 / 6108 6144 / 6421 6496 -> 0.037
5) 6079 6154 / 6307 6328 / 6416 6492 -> 0.010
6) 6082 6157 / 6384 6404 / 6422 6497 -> 0.007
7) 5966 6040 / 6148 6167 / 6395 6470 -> 0.078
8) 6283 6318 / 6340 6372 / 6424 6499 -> 0.003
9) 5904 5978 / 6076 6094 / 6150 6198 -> -0.038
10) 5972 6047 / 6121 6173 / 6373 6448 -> 0.057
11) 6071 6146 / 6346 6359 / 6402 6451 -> -0.015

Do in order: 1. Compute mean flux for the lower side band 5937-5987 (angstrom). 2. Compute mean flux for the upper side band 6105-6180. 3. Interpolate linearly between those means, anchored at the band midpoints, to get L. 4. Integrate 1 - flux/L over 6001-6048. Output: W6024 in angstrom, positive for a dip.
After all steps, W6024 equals -0.7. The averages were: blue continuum 6.35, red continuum 5.97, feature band 6.31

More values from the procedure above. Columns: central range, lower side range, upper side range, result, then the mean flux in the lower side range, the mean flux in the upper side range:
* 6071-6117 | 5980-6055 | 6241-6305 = -0.26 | 6.32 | 5.98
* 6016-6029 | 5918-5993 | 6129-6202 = 0.14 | 6.34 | 6.01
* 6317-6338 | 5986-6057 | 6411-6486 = 0.28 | 6.32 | 6.05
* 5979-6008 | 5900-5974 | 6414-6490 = -0.15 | 6.29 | 6.06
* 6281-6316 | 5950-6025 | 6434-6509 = -0.02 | 6.29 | 6.01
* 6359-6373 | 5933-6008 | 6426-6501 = 0.23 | 6.34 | 6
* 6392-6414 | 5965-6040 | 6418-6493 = 0.45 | 6.31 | 6.05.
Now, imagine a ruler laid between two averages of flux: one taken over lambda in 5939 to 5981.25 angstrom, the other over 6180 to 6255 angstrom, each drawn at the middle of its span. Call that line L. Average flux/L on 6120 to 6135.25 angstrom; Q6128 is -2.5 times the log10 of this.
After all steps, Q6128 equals 0.04 mag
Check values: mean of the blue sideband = 6.37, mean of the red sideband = 6.05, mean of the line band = 5.96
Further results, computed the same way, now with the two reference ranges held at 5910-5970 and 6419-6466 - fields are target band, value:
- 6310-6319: 0.017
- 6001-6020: 0.015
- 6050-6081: -0.018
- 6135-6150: 0.017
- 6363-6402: -0.004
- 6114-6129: 0.049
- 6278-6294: -0.018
